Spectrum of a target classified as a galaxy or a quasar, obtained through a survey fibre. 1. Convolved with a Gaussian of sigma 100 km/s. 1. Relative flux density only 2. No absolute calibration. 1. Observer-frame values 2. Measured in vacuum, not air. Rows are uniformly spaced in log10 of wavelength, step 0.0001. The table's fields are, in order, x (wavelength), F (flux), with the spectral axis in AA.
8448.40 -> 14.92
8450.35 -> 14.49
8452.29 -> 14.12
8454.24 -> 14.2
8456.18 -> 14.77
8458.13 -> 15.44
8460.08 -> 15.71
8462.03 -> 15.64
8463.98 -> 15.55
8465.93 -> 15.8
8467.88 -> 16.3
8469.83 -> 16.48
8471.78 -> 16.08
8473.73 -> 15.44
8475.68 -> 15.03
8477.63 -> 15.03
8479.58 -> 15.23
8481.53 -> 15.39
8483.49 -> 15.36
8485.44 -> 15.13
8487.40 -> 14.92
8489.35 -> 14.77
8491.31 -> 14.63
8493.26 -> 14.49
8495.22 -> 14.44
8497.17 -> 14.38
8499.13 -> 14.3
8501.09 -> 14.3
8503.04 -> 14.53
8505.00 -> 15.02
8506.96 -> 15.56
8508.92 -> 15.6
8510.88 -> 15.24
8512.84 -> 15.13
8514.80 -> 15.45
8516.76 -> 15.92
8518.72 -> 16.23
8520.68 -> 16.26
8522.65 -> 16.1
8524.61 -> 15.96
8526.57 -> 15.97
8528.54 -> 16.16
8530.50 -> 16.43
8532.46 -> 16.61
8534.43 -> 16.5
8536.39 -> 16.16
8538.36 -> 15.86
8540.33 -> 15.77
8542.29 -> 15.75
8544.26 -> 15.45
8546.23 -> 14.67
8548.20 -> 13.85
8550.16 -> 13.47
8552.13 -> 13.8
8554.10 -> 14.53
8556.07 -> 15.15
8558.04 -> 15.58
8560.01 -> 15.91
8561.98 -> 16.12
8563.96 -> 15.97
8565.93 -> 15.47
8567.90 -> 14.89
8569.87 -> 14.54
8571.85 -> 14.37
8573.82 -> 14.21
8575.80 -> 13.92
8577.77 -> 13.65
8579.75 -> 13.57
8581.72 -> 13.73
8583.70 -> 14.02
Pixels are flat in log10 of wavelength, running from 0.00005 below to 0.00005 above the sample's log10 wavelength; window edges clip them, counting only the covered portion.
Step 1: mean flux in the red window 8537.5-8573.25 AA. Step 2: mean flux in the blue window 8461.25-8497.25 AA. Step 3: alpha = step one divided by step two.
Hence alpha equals 0.98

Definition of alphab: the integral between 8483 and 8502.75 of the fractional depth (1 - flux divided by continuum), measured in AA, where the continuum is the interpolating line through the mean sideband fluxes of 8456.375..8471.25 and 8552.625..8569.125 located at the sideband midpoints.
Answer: 1.3 AA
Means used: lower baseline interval 15.8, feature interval 14.7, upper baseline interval 15.4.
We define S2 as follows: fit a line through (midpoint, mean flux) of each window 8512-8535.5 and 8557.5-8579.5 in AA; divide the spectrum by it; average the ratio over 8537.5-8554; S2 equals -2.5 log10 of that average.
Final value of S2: 0.050 mag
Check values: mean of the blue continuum 16.1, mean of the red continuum 14.9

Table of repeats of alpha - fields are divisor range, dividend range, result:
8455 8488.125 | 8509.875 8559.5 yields 1.00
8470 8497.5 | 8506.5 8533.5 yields 1.05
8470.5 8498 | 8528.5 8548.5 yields 1.05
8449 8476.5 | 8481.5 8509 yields 0.96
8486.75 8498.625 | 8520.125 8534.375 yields 1.11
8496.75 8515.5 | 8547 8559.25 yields 0.97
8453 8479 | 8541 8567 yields 0.97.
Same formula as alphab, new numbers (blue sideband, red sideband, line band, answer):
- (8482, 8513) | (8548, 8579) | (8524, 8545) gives -1.8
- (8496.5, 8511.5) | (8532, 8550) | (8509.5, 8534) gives -1.3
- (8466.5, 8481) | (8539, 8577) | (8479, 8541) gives -0.4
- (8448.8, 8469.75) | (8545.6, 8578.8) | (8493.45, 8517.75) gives 0.0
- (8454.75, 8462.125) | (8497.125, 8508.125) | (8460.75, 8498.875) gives -0.6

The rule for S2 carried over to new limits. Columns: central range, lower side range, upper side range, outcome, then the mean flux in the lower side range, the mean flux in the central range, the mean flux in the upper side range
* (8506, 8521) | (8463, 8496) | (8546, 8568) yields -0.04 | 15.3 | 15.7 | 15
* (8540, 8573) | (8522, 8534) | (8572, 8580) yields -0.01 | 16.2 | 15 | 13.9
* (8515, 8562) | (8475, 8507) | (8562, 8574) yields -0.04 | 14.8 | 15.6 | 15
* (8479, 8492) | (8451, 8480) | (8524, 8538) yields 0.04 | 15.4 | 15.1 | 16.2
